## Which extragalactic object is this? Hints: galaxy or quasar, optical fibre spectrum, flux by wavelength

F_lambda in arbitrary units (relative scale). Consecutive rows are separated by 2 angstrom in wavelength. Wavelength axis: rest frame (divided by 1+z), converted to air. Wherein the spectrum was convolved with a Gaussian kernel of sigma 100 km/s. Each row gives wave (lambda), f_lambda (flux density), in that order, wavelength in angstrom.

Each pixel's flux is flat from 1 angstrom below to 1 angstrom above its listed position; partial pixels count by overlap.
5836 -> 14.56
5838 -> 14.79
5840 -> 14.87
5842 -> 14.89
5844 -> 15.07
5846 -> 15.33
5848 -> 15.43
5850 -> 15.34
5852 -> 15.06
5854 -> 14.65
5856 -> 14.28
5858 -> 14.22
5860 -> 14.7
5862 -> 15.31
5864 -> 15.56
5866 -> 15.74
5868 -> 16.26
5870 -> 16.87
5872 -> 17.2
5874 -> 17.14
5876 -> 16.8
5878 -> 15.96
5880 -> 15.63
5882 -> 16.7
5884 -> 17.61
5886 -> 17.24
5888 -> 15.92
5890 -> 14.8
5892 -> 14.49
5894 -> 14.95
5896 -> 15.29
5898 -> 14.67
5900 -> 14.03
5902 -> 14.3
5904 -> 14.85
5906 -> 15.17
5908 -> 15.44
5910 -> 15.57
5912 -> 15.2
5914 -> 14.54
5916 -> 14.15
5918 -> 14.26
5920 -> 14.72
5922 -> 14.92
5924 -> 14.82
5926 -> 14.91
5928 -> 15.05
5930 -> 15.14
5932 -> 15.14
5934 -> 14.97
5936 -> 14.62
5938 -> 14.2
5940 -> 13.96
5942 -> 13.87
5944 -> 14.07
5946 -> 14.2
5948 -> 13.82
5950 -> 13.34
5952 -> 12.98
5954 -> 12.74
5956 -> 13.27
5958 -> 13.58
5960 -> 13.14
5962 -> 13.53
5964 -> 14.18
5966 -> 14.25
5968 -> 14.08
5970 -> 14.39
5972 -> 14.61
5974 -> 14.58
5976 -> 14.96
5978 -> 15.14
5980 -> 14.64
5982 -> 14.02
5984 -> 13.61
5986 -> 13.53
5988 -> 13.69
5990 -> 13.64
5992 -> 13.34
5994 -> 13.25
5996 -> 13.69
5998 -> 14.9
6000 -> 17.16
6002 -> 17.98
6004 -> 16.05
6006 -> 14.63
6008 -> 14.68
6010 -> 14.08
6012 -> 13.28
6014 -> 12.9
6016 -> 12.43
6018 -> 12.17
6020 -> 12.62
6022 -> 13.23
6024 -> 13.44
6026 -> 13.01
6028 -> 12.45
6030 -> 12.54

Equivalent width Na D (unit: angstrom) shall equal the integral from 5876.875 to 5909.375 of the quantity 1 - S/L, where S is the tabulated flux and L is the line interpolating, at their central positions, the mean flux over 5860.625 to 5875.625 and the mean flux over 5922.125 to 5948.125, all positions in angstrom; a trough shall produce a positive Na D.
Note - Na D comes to 0.4 angstrom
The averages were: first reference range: 16.3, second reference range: 14.6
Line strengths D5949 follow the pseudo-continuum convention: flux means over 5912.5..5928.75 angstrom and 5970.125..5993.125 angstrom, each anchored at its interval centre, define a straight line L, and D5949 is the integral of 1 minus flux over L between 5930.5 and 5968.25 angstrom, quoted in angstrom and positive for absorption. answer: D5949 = 1.4 angstrom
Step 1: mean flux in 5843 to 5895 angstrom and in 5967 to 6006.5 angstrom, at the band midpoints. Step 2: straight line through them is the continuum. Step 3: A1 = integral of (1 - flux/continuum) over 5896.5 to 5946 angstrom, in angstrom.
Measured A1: 1.7 angstrom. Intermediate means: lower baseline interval 15.7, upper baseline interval 14.6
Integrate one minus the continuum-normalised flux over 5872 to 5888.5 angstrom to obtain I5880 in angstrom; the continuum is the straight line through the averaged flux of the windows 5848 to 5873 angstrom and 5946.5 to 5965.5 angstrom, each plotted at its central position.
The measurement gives -1.8 angstrom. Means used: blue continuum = 15.4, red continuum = 13.4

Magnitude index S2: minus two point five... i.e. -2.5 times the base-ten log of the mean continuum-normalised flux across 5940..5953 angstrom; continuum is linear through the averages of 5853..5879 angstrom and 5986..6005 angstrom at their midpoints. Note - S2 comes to 0.11 mag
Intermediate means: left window 15.7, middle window 13.7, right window 14.8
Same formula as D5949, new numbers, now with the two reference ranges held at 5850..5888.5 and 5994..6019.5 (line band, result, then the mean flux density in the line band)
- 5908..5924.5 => 0.6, 14.8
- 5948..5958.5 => 1.2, 13.2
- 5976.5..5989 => 0.5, 14.1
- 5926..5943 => 0.6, 14.6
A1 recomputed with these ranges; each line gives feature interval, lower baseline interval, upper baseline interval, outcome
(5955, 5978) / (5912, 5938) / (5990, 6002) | 1.0 angstrom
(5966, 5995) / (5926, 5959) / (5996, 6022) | 0.2 angstrom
